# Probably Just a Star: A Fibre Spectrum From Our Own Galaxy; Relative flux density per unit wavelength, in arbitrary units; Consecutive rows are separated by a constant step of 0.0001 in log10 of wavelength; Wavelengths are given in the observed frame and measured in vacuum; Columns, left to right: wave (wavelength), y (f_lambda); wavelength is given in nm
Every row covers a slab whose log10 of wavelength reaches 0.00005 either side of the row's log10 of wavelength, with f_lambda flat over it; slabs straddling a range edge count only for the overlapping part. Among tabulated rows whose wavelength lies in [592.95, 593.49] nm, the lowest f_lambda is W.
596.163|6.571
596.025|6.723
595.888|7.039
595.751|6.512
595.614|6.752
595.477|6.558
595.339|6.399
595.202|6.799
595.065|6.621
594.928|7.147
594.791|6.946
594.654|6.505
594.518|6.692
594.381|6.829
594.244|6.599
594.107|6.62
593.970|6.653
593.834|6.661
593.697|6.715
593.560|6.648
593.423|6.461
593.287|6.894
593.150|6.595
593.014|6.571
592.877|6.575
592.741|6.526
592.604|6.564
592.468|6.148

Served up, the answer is 6.461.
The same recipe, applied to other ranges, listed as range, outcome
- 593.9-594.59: 6.599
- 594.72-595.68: 6.399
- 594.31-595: 6.505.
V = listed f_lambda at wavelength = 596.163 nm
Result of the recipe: 6.571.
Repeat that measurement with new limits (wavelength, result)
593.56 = 6.648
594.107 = 6.62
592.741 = 6.526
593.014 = 6.571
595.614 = 6.752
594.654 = 6.505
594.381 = 6.829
